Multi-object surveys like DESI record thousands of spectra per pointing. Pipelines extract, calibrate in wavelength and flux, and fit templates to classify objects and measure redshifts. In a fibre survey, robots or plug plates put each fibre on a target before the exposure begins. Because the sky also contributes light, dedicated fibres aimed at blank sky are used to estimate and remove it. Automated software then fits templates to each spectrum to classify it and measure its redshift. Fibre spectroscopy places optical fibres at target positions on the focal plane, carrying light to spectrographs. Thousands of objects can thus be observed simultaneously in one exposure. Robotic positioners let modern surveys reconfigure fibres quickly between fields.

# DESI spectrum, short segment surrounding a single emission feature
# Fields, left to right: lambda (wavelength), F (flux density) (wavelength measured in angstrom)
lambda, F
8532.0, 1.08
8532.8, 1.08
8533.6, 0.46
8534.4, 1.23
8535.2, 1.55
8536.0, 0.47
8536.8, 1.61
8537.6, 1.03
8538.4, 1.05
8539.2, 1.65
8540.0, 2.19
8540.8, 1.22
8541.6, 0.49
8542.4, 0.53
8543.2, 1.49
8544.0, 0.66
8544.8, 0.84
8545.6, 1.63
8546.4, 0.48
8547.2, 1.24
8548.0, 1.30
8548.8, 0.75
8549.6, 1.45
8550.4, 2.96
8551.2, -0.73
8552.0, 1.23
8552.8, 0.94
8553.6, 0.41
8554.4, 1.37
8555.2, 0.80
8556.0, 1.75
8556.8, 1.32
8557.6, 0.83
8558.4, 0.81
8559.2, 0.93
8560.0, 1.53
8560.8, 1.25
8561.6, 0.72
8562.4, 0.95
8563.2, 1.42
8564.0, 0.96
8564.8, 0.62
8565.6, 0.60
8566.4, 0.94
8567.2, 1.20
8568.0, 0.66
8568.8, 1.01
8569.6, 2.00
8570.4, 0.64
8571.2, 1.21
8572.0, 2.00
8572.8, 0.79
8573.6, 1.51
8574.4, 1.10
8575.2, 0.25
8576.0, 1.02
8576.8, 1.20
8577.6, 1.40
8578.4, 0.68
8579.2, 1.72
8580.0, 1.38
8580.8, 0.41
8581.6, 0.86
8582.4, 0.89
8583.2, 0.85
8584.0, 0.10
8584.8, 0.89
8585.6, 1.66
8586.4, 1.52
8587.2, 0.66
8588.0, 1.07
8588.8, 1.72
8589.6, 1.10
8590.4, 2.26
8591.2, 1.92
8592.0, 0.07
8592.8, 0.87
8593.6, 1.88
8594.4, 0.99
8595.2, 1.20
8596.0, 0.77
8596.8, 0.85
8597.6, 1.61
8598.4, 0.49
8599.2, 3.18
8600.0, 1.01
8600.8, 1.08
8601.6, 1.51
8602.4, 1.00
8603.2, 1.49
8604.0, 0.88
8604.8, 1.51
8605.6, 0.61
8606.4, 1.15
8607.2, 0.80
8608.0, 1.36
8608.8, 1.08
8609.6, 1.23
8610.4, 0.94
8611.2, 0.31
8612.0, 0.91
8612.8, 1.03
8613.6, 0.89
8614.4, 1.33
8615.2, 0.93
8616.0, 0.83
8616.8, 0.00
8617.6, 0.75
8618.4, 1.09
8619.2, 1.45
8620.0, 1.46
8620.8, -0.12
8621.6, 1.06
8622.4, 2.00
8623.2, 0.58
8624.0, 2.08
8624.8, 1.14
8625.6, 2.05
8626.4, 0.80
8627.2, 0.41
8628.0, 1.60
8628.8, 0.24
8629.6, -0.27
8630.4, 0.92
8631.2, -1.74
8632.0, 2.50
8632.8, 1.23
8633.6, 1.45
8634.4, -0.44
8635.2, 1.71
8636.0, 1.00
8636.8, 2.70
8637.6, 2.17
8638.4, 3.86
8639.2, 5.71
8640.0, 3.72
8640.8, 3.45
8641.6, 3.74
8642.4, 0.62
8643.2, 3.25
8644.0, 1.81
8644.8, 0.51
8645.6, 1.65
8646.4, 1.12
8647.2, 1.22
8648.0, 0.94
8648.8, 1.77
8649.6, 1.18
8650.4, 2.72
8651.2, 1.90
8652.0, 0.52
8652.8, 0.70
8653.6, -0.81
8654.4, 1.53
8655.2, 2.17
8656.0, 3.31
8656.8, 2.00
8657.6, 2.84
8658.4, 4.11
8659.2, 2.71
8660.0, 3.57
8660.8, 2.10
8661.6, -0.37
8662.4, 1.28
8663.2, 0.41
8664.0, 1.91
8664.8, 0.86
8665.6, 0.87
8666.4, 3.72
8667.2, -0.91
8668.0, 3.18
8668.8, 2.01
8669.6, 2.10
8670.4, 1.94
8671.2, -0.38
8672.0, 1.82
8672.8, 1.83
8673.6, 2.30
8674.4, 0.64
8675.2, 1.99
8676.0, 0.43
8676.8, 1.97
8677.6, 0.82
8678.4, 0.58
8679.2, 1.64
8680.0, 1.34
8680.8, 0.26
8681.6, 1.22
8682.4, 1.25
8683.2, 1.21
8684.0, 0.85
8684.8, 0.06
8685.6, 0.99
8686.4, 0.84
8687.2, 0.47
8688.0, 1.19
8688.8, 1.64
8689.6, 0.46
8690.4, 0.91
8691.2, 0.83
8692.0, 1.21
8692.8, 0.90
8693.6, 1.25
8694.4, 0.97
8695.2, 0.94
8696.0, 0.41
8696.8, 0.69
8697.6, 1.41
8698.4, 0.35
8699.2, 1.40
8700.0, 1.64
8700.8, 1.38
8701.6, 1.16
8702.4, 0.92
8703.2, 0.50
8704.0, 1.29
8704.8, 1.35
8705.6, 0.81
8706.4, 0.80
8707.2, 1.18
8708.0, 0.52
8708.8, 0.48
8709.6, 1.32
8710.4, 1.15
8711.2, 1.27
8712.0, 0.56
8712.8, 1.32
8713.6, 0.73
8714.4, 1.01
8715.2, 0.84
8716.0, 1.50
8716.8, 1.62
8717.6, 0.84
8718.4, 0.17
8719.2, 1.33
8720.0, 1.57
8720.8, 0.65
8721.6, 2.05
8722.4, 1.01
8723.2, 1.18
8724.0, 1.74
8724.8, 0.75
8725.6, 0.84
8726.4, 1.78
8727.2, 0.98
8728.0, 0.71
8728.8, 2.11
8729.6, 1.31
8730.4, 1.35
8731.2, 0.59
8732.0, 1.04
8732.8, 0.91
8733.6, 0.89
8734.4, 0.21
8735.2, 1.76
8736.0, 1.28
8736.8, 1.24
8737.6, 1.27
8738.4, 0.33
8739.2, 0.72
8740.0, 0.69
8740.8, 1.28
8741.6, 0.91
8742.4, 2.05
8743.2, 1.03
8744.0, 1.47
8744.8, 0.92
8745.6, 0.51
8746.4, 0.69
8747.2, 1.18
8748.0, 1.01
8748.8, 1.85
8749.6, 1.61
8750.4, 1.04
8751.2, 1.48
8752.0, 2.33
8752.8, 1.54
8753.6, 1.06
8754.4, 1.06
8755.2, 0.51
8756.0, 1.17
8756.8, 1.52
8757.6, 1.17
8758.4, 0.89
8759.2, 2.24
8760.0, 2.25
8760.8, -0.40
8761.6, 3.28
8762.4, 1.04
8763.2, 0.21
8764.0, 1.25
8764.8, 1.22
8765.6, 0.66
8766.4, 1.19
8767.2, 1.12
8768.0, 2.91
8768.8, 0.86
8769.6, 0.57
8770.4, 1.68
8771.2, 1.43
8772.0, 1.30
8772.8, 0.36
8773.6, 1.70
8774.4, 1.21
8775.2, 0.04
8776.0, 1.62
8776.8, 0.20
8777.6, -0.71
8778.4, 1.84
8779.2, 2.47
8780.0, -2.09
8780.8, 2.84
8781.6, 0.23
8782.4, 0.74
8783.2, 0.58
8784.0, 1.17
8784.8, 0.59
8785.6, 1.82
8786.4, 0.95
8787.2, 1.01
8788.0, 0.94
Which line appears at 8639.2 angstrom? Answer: [S II] 6716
